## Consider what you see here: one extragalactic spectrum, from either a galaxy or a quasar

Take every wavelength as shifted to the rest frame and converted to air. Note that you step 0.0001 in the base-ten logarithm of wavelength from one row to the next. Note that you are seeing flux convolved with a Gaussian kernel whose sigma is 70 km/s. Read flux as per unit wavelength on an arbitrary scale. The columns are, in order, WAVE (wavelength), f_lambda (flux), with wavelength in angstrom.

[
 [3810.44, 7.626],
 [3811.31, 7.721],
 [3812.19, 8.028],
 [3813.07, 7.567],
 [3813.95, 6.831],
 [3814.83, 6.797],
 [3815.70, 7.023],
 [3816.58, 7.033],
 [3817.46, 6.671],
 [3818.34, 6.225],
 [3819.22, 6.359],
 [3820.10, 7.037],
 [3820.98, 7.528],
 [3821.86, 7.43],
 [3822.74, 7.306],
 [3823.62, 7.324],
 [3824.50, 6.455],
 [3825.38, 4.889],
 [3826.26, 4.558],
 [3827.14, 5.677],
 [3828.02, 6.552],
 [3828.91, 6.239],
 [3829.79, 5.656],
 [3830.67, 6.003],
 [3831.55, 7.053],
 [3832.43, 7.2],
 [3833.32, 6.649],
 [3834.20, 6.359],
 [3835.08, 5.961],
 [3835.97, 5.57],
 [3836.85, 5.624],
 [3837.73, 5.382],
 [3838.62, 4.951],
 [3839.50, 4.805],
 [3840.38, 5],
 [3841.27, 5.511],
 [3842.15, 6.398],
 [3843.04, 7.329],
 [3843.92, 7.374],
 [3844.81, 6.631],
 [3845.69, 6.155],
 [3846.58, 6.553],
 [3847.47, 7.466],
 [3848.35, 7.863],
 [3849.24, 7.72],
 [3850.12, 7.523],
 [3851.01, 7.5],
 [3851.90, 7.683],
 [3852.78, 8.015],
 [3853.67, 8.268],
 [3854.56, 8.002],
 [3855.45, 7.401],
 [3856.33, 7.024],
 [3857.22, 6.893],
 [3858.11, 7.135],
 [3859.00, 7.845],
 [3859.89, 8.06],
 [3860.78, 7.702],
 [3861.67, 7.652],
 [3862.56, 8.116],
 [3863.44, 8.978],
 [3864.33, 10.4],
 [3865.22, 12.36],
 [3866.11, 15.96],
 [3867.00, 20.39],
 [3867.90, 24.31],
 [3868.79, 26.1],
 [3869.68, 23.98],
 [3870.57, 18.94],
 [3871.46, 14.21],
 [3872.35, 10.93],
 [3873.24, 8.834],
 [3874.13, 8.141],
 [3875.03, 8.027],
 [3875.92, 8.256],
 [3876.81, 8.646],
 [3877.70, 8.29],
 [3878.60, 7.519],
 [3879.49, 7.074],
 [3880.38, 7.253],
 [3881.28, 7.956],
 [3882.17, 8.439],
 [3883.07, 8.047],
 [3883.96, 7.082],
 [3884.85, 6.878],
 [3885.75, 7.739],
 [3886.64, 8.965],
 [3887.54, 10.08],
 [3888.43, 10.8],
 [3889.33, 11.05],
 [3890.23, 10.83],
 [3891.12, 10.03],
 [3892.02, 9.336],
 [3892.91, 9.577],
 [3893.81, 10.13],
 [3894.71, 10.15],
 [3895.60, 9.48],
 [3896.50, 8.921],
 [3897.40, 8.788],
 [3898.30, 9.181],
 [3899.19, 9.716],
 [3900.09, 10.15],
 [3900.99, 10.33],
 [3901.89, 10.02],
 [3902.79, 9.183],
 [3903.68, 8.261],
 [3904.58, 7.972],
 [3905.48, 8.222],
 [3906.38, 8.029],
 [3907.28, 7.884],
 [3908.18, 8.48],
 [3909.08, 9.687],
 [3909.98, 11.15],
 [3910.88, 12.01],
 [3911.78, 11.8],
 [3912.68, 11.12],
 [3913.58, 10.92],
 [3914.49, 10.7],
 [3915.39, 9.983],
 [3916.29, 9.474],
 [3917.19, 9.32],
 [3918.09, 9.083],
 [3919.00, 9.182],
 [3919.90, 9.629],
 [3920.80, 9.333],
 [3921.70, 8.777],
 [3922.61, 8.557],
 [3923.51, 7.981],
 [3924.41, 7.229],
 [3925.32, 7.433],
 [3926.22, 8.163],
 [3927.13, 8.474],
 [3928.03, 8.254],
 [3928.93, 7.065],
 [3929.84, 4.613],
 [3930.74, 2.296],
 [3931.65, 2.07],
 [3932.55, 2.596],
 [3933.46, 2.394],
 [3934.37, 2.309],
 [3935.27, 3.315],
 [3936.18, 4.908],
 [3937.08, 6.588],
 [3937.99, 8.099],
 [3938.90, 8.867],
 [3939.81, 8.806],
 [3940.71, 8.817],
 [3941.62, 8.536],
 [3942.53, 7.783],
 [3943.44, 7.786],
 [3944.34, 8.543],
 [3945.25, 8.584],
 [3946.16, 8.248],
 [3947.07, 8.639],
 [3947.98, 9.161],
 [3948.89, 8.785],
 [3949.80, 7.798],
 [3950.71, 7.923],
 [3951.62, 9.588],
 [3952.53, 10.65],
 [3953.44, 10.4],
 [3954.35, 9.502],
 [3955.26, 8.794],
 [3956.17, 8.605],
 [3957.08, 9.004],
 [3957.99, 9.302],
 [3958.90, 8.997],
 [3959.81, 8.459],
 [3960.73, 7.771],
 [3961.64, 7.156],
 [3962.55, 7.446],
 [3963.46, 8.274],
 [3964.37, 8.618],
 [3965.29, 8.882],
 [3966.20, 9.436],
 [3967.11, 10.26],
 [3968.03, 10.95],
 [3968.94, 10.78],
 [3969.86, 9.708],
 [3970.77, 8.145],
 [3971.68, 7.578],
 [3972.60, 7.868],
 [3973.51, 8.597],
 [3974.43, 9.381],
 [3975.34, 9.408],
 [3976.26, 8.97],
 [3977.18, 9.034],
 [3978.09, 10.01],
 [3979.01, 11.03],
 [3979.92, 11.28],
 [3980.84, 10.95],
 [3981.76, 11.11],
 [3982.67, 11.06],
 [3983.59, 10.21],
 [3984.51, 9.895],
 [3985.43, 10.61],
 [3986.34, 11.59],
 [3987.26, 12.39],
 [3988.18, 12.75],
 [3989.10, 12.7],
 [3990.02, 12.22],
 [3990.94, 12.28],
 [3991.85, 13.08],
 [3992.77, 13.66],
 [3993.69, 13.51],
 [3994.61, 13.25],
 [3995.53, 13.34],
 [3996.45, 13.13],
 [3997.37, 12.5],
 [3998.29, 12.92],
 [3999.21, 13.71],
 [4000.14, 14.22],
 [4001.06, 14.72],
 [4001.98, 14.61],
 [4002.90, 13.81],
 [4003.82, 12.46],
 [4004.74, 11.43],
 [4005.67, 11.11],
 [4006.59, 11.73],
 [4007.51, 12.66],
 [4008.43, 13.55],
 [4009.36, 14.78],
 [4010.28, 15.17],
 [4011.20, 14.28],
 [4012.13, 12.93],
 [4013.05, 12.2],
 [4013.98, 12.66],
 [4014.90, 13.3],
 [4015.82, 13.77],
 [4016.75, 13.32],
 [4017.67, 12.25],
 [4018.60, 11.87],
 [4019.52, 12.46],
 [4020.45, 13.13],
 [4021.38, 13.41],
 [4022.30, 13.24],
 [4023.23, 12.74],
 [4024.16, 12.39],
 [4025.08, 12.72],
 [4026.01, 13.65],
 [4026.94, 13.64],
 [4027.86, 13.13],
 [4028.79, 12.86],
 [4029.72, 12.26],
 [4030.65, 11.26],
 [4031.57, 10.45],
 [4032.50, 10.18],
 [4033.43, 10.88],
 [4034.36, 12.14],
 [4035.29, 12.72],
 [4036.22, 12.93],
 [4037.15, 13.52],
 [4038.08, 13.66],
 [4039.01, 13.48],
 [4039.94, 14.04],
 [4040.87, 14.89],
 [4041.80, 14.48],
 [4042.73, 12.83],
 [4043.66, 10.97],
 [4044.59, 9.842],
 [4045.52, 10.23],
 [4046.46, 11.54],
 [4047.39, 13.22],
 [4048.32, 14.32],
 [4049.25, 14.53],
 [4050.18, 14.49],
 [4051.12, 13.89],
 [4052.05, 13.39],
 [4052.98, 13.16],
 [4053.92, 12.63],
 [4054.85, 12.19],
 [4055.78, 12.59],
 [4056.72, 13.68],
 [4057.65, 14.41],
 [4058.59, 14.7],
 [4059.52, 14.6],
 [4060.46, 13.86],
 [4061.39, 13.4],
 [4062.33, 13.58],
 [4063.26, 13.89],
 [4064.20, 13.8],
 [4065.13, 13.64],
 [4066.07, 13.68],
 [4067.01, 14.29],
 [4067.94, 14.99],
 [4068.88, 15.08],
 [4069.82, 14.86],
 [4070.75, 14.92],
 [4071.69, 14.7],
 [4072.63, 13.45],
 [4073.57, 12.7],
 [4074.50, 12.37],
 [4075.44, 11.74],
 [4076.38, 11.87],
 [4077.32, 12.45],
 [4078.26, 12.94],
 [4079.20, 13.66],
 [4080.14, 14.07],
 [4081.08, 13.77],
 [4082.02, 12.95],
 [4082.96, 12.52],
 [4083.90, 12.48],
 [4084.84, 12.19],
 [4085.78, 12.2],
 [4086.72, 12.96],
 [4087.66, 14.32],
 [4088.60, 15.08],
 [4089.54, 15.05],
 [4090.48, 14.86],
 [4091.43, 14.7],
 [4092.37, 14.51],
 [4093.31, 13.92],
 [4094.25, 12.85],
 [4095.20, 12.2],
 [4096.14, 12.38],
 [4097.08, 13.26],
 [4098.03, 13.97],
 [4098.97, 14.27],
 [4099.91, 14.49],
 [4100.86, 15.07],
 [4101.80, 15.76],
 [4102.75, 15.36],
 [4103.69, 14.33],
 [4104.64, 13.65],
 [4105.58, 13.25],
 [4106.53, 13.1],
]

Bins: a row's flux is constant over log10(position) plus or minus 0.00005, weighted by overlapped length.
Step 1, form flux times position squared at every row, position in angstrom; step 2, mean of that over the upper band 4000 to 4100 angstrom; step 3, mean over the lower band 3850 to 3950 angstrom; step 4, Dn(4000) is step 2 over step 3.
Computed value 1.6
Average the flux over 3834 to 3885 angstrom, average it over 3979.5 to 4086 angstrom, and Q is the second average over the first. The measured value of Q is 1.43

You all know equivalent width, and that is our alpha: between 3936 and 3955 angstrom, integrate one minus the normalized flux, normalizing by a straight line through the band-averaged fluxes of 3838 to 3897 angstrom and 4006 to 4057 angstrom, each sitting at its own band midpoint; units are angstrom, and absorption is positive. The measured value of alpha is 4.4 angstrom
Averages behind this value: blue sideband 9.43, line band 8.53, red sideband 12.9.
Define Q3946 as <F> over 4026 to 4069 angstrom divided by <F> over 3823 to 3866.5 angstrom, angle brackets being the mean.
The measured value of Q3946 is 1.84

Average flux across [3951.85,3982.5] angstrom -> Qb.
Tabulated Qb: 9.31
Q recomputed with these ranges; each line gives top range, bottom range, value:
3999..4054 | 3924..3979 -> 1.62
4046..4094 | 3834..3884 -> 1.49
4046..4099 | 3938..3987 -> 1.47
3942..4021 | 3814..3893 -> 1.28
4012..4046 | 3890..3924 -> 1.32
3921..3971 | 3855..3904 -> 0.76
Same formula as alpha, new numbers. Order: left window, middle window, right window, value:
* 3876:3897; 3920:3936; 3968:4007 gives 6.3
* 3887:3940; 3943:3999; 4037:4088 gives 1.8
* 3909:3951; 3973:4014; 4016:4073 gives -4.9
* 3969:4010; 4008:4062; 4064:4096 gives -1.7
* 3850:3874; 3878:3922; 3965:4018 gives 8.7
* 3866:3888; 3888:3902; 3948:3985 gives 1.6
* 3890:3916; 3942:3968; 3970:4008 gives 5.0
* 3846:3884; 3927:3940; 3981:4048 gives 7.0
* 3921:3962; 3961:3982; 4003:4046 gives 0.2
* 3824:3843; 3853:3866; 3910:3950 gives -4.2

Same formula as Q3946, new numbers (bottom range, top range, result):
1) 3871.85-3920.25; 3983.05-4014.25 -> 1.39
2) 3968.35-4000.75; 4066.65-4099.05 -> 1.21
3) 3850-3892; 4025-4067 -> 1.27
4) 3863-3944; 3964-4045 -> 1.28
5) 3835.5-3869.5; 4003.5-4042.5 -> 1.44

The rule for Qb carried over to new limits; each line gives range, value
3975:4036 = 12.4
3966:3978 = 9.26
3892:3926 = 9.39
